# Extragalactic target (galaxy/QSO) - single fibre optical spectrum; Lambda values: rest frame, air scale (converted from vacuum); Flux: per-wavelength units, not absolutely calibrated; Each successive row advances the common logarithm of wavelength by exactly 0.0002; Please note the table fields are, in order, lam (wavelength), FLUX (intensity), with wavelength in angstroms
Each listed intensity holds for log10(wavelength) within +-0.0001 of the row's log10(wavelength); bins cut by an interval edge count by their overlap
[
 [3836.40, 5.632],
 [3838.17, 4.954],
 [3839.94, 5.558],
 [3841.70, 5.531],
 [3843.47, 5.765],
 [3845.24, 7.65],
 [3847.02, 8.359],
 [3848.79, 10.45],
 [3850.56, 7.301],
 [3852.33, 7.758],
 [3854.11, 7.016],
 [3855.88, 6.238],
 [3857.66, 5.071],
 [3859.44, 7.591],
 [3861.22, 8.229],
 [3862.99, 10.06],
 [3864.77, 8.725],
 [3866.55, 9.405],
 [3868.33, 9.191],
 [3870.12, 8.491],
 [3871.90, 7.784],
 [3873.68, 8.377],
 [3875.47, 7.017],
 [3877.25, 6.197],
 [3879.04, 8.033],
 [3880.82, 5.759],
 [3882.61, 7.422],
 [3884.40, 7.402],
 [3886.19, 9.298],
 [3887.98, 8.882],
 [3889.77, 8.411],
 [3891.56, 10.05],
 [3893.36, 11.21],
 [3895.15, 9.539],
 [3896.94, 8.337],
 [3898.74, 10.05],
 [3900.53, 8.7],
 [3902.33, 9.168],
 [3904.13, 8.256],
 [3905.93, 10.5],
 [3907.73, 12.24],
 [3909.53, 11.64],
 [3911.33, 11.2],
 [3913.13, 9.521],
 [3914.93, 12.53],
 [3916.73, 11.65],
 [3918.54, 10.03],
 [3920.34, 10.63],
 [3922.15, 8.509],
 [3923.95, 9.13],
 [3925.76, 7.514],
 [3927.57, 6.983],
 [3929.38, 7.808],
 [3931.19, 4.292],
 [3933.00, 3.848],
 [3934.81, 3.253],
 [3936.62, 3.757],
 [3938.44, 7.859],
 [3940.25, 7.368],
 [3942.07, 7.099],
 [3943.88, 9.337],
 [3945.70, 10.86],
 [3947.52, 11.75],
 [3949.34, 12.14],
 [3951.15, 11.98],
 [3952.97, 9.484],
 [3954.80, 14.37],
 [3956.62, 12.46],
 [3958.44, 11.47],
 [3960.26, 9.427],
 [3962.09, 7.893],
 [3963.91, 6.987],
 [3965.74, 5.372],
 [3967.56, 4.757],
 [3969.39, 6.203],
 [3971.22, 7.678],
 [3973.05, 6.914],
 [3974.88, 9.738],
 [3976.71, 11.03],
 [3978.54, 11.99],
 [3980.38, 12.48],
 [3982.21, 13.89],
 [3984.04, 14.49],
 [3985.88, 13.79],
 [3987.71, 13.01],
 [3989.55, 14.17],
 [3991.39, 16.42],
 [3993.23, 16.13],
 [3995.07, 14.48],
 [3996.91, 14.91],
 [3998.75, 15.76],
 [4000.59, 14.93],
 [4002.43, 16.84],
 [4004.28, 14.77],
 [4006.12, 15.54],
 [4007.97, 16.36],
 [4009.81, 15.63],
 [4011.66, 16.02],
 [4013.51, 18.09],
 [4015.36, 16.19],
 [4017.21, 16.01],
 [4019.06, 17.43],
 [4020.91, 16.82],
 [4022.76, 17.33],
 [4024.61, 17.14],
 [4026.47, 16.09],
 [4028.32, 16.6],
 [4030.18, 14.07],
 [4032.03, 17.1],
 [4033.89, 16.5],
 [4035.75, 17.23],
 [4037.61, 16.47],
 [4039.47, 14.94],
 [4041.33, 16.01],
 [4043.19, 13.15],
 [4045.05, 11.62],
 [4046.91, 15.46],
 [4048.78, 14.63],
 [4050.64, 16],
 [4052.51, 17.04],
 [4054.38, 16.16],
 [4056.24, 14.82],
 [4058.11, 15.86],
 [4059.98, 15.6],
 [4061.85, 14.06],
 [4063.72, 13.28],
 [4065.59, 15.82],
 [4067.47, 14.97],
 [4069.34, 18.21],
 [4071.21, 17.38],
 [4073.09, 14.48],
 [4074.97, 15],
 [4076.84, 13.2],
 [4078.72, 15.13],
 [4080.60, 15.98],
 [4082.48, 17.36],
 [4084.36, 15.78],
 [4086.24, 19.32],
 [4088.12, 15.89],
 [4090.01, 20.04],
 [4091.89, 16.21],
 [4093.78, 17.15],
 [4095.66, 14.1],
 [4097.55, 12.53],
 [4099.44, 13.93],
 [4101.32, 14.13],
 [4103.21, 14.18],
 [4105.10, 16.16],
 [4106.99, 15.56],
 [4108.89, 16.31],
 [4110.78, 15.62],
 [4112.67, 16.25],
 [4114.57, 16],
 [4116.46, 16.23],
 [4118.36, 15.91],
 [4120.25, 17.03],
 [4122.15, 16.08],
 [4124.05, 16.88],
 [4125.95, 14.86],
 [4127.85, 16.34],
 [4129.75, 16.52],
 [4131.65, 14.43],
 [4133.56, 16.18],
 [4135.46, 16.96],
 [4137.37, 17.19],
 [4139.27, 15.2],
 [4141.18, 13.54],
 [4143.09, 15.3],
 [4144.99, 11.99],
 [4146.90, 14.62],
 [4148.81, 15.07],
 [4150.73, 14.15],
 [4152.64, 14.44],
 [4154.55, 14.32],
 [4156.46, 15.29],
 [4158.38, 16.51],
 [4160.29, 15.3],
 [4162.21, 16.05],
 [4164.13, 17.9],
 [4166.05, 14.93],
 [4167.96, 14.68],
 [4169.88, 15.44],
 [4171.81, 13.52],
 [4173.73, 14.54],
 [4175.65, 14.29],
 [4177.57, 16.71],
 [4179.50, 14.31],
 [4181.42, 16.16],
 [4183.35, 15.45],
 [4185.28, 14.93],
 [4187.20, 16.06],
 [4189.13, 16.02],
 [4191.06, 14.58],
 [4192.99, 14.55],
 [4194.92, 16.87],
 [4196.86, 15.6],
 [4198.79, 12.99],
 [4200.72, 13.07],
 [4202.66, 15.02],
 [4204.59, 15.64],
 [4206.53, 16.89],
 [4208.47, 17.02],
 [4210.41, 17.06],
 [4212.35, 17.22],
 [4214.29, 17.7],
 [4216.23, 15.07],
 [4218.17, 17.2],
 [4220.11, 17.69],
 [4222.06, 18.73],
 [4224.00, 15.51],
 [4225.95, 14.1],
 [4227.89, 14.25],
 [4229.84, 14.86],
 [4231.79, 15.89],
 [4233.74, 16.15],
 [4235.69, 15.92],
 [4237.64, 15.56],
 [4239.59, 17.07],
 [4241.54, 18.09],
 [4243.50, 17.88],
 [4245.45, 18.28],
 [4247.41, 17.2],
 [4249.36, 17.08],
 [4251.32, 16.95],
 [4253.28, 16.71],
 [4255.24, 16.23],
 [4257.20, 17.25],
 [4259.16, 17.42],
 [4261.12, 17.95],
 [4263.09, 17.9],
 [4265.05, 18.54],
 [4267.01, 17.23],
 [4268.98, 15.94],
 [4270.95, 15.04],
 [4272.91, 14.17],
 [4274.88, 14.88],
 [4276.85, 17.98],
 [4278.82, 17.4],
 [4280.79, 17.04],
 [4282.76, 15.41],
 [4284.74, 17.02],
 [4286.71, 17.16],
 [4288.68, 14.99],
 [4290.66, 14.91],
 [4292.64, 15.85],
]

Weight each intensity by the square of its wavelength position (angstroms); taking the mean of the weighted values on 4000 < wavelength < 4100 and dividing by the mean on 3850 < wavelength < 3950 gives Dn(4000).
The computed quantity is 2.01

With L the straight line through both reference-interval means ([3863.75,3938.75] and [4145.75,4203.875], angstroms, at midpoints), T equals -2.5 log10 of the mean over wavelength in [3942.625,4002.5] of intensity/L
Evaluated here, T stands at -0.12 mag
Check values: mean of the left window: 8.54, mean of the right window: 15.1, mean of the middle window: 11.5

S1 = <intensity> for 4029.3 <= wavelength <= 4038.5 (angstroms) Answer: 16.3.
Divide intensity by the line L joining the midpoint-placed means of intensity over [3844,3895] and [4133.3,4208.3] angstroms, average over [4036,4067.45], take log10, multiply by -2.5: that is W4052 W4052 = -0.21 mag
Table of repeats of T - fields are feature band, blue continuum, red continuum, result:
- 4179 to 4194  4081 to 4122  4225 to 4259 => 0.07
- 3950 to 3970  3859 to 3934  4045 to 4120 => 0.20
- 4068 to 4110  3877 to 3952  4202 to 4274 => -0.21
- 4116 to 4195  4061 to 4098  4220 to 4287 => 0.05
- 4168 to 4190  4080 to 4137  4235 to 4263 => 0.09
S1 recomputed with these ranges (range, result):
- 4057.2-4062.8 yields 15.2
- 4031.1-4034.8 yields 16.8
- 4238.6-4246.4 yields 17.8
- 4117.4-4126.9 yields 16.2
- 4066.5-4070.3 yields 16.6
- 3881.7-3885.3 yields 7.4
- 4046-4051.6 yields 15.4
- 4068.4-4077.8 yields 15.7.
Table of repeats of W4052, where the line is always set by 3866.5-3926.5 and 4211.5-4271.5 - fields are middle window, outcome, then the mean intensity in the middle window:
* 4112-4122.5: -0.161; 16.3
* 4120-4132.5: -0.127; 16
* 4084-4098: -0.225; 16.5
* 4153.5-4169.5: -0.044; 15.6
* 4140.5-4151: 0.040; 14.1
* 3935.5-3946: 0.340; 7.44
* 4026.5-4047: -0.249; 15.4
